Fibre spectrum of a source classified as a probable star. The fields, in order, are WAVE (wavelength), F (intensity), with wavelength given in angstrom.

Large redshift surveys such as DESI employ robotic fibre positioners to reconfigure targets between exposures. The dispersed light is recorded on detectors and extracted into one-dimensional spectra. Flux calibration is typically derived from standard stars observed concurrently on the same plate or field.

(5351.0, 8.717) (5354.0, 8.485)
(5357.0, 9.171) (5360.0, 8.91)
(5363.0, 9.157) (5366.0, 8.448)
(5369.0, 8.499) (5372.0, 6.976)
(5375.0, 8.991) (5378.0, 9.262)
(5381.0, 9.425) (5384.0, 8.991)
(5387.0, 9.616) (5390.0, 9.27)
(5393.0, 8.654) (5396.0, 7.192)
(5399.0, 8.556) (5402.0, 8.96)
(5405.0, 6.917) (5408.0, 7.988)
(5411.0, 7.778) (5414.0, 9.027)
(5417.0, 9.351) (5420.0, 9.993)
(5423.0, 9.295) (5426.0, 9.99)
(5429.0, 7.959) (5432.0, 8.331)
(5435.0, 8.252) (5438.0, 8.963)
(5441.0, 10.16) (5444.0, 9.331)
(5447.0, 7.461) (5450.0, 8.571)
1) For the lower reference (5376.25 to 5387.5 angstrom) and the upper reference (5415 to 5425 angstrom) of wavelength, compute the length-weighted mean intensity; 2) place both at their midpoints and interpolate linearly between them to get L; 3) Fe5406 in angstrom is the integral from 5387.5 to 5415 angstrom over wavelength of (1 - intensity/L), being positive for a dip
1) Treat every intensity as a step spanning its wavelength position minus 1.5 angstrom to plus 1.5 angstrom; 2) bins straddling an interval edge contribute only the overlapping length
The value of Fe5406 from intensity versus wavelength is 3.3 angstrom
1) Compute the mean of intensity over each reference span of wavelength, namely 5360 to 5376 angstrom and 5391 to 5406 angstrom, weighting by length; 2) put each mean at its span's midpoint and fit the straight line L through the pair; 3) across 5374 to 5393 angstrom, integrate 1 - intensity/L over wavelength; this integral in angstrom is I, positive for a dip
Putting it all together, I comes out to -2.1 angstrom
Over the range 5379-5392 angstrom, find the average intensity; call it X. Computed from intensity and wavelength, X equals 9.3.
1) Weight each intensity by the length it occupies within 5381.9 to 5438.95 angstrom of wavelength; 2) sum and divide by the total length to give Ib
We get 8.69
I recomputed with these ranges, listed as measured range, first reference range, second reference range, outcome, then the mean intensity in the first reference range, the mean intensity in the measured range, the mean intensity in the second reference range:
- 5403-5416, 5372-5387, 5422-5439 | 1.2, 8.99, 8.02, 8.78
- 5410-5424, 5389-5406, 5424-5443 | -0.8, 8.27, 9.13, 8.96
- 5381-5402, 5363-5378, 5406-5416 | -1.1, 8.42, 8.78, 8.25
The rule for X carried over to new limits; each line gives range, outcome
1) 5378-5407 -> 8.64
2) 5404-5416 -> 8.03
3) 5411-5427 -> 9.35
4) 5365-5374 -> 8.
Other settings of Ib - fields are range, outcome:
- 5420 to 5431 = 9.17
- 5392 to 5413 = 8.02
